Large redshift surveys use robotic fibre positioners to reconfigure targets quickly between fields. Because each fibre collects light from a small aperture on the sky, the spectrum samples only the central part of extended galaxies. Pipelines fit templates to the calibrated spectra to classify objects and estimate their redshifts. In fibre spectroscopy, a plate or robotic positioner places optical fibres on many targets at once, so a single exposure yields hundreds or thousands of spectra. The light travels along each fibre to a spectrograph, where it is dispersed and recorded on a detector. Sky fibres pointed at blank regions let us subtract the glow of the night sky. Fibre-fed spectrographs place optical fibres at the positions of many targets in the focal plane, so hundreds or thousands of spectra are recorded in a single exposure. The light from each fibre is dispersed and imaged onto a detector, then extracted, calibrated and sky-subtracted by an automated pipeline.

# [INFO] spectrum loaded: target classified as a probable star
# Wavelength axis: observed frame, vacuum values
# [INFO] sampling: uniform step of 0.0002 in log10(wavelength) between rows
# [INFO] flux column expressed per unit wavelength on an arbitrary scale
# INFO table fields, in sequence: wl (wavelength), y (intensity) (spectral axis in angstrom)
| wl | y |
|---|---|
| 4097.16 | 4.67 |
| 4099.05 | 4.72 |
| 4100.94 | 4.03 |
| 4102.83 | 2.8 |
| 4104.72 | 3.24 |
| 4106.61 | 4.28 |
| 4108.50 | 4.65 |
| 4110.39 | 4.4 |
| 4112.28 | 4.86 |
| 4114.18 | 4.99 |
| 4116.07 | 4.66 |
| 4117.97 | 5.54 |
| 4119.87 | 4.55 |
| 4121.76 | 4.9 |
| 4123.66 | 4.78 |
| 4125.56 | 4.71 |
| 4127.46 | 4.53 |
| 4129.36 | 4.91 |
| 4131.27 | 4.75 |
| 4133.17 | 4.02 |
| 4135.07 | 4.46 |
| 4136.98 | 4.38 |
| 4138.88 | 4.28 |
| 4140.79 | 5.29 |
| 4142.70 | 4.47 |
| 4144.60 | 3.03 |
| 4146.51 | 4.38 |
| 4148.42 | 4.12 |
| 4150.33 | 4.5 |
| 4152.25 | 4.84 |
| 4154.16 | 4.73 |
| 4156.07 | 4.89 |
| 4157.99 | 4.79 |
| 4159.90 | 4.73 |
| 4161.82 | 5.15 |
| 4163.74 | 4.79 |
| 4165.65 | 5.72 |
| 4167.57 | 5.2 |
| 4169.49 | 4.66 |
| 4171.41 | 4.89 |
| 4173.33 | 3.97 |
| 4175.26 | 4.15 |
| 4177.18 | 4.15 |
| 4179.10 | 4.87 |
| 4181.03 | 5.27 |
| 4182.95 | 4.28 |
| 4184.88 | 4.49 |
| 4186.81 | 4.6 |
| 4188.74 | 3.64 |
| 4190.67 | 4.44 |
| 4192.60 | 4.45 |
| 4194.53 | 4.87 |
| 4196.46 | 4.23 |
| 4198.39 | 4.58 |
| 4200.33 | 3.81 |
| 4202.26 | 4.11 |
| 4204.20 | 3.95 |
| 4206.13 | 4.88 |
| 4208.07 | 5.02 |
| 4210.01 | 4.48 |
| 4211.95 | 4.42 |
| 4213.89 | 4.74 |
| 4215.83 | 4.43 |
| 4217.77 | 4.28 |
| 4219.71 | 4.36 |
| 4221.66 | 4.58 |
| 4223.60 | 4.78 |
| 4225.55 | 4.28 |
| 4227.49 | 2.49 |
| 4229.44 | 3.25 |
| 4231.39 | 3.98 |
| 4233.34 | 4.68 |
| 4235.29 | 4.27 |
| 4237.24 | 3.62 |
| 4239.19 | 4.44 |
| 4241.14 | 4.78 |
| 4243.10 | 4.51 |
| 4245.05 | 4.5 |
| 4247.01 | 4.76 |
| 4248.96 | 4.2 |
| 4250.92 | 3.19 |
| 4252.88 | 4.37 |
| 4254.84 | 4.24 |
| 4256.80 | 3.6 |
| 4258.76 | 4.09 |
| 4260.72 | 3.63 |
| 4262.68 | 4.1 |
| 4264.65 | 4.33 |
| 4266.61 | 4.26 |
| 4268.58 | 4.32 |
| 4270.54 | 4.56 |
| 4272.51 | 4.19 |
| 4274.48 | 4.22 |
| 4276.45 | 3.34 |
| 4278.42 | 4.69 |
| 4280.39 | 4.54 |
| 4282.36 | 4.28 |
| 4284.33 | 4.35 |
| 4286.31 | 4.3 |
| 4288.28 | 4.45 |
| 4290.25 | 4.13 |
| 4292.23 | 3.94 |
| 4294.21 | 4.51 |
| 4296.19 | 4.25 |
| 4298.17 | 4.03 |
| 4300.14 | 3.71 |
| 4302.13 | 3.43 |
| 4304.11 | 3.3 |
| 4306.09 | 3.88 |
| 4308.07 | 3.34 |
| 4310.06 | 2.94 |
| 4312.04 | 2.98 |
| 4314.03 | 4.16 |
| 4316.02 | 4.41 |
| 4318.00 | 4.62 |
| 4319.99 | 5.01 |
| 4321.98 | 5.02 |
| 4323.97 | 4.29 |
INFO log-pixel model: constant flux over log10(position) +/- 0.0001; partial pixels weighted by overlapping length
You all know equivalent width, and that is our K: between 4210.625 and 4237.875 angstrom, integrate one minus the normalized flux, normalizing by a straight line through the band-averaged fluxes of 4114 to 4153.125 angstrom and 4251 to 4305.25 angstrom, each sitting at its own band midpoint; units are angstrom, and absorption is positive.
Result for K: 0.7 angstrom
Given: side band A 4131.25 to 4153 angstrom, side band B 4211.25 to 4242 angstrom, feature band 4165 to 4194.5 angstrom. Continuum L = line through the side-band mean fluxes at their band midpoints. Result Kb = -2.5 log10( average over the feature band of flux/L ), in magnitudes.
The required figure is -0.07 mag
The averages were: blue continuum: 4.36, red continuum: 4.21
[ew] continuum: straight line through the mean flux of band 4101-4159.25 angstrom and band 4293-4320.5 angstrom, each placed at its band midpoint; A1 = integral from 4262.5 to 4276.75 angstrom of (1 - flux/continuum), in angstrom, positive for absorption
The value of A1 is -0.7 angstrom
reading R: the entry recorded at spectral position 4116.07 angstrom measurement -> 4.66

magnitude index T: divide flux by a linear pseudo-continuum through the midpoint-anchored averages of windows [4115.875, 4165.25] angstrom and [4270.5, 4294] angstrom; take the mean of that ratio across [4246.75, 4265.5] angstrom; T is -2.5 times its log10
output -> 0.08 mag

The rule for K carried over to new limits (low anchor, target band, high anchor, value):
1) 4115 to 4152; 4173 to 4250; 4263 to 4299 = 0.9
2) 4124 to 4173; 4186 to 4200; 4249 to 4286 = 0.2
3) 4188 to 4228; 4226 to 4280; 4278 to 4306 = 1.5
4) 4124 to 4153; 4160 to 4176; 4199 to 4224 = -1.3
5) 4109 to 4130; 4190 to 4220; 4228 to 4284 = -0.3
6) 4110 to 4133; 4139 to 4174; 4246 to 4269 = -0.6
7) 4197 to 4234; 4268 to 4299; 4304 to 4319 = -3.0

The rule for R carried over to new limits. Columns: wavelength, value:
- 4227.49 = 2.49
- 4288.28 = 4.45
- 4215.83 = 4.43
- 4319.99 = 5.01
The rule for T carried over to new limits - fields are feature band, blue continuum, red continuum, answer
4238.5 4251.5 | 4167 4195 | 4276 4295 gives -0.001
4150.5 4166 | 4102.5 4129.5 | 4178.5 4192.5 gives -0.089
